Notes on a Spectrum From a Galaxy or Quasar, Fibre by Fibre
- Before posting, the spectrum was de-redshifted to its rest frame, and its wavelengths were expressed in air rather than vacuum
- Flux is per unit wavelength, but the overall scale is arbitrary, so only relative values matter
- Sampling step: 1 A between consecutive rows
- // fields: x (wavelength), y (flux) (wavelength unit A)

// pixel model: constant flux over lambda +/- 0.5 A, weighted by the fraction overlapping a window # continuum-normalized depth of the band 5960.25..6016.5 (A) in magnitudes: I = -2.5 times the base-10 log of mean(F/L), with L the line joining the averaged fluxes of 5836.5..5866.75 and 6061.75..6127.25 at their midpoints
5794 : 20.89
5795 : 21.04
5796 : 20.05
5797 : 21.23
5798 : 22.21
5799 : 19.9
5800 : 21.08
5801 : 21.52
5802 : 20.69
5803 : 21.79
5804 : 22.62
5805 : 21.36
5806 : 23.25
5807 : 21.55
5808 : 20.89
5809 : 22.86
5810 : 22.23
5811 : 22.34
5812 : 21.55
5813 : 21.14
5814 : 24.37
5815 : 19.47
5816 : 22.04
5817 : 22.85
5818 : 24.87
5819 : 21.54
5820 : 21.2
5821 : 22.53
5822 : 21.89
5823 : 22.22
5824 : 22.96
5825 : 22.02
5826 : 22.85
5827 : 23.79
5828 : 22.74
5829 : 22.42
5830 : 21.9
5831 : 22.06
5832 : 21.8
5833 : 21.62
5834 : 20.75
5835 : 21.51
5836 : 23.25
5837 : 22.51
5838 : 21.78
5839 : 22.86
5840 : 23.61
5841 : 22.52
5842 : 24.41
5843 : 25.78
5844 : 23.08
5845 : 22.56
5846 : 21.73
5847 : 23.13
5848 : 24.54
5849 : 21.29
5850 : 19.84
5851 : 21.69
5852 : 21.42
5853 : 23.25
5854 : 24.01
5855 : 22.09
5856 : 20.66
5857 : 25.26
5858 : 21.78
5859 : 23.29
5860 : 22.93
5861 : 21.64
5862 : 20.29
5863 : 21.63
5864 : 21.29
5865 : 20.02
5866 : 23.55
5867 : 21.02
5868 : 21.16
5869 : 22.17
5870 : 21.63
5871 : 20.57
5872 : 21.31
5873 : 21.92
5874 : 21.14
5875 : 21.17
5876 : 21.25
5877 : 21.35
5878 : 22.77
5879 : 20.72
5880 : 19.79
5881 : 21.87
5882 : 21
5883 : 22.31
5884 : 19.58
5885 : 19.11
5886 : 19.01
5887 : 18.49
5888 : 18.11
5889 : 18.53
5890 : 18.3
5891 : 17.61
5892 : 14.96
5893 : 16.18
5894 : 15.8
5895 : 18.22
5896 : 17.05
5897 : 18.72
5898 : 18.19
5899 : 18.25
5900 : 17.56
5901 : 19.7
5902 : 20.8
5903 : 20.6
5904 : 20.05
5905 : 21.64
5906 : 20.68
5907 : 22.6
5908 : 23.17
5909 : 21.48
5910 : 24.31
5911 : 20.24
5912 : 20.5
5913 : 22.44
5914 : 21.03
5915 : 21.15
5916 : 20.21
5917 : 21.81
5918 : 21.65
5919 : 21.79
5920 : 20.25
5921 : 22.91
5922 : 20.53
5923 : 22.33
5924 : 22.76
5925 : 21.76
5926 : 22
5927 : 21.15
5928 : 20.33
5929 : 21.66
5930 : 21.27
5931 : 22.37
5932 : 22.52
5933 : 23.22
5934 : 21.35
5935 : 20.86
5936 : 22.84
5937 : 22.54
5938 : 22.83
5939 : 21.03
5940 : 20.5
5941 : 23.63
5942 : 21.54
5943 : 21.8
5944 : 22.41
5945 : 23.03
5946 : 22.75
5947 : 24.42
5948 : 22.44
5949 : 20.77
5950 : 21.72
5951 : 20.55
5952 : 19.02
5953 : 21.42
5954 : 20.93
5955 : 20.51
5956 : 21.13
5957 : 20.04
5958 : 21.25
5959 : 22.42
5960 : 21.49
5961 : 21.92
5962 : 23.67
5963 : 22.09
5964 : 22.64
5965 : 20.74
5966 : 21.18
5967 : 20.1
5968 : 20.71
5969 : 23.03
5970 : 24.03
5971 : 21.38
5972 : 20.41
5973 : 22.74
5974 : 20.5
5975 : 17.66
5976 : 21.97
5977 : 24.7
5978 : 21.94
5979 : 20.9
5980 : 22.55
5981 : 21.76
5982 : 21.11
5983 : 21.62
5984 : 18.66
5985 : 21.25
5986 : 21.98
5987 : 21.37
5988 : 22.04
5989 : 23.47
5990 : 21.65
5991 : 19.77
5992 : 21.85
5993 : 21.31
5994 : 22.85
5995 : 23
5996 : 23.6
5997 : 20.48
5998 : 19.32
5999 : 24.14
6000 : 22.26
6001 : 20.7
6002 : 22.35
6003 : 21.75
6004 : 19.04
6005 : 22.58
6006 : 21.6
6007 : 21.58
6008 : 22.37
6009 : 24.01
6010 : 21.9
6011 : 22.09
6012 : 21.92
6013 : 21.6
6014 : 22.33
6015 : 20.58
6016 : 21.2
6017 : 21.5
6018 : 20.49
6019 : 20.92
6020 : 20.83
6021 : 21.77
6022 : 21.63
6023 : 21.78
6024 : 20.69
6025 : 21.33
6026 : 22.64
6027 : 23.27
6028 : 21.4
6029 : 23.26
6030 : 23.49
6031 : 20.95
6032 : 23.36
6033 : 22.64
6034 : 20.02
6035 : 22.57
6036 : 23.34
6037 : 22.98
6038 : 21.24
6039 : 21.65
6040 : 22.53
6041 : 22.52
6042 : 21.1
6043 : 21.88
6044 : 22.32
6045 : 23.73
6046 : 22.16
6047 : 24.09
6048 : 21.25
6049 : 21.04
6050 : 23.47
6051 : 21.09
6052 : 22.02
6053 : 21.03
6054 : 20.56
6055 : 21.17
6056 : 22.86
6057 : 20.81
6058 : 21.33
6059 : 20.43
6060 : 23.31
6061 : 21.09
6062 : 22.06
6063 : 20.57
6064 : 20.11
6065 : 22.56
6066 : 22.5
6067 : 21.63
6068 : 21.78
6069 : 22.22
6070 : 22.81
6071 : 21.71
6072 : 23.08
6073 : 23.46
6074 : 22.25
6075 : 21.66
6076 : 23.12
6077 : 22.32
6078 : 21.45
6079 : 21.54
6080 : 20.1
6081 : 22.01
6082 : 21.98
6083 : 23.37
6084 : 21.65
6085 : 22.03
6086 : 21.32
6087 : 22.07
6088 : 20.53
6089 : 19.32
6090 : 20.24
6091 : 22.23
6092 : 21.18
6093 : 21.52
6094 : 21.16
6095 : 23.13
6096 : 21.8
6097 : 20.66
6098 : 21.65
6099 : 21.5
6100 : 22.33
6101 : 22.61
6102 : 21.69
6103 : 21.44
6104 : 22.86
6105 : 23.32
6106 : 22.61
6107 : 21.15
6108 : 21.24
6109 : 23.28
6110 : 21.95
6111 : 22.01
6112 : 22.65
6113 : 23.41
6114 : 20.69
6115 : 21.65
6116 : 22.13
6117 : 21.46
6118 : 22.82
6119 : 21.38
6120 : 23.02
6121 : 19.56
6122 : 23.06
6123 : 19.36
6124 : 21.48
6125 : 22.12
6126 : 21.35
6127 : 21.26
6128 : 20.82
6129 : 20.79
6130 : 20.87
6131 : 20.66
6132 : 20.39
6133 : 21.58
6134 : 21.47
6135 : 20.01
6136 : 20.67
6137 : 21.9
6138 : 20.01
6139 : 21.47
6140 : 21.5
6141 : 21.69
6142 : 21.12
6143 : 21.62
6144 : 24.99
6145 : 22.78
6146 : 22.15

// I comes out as 0.02 mag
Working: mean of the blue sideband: 22.5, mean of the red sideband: 21.8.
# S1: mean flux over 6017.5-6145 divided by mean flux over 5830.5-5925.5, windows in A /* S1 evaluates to 1.03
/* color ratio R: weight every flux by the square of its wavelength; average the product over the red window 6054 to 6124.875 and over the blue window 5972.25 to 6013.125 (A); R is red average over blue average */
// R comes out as 1.04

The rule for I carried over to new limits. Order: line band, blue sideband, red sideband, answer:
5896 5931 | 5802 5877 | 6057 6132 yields 0.05 mag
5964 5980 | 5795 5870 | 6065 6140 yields 0.02 mag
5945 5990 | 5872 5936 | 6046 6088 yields -0.03 mag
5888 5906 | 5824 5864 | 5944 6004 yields 0.20 mag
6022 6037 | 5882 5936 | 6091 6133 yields -0.05 mag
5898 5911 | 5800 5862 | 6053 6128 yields 0.07 mag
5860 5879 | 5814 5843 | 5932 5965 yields 0.04 mag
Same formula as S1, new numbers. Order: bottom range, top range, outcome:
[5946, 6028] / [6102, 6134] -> 1.00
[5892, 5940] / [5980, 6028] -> 1.04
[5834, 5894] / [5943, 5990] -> 1.01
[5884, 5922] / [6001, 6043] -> 1.10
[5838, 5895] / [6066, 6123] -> 1.03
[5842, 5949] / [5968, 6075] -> 1.03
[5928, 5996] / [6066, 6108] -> 1.01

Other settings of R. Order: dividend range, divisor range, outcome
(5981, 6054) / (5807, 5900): 1.08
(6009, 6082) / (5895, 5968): 1.07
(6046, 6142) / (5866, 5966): 1.10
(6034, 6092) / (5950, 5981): 1.05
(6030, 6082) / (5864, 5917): 1.15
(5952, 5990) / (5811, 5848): 1.00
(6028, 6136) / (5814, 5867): 1.06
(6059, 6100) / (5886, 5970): 1.09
